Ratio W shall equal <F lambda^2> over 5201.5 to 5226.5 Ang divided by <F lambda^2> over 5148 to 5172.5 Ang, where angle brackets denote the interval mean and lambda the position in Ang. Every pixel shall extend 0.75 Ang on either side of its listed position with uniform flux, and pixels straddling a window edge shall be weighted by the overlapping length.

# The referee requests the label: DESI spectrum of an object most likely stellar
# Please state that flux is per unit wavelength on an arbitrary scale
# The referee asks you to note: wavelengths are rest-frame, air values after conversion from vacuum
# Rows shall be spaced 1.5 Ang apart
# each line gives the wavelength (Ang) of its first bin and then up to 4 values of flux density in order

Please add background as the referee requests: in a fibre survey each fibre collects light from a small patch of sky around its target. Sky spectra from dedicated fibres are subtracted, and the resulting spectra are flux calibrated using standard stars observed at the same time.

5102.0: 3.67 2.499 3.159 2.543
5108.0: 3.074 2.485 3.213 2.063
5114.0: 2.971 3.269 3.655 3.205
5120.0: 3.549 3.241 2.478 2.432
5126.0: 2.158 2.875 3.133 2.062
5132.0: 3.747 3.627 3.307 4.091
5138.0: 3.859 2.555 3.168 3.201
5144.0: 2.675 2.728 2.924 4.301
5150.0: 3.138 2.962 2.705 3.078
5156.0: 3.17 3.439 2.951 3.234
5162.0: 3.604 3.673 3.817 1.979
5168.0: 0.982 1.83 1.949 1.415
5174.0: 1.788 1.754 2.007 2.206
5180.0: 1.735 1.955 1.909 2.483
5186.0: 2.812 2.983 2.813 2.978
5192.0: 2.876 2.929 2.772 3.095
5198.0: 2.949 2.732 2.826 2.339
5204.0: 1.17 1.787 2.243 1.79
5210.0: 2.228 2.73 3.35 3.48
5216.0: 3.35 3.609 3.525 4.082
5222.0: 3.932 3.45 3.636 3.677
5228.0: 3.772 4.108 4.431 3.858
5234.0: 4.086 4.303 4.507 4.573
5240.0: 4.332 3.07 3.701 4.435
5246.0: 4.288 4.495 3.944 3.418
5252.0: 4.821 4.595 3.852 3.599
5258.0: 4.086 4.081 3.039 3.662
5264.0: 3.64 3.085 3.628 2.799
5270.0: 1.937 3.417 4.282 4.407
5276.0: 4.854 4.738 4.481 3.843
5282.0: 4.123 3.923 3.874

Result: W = 1.0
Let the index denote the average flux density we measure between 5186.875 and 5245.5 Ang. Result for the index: 3.3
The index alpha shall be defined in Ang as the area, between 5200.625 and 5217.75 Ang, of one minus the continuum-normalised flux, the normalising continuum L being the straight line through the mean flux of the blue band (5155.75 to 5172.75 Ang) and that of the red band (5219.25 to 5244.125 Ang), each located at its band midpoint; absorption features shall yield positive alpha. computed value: 4.9 Ang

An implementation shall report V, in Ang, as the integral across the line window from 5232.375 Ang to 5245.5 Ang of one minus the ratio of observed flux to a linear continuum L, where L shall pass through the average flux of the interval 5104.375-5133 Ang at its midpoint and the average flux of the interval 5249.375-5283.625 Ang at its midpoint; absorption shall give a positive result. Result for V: -1.59 Ang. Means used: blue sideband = 2.92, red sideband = 3.84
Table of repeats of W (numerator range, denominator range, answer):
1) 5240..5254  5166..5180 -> 2.39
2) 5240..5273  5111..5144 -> 1.27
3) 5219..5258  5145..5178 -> 1.54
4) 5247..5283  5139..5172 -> 1.39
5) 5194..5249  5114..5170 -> 1.15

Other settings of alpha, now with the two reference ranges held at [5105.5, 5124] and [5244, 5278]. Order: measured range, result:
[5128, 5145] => -0.6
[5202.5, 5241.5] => 2.5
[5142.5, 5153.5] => 0.3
